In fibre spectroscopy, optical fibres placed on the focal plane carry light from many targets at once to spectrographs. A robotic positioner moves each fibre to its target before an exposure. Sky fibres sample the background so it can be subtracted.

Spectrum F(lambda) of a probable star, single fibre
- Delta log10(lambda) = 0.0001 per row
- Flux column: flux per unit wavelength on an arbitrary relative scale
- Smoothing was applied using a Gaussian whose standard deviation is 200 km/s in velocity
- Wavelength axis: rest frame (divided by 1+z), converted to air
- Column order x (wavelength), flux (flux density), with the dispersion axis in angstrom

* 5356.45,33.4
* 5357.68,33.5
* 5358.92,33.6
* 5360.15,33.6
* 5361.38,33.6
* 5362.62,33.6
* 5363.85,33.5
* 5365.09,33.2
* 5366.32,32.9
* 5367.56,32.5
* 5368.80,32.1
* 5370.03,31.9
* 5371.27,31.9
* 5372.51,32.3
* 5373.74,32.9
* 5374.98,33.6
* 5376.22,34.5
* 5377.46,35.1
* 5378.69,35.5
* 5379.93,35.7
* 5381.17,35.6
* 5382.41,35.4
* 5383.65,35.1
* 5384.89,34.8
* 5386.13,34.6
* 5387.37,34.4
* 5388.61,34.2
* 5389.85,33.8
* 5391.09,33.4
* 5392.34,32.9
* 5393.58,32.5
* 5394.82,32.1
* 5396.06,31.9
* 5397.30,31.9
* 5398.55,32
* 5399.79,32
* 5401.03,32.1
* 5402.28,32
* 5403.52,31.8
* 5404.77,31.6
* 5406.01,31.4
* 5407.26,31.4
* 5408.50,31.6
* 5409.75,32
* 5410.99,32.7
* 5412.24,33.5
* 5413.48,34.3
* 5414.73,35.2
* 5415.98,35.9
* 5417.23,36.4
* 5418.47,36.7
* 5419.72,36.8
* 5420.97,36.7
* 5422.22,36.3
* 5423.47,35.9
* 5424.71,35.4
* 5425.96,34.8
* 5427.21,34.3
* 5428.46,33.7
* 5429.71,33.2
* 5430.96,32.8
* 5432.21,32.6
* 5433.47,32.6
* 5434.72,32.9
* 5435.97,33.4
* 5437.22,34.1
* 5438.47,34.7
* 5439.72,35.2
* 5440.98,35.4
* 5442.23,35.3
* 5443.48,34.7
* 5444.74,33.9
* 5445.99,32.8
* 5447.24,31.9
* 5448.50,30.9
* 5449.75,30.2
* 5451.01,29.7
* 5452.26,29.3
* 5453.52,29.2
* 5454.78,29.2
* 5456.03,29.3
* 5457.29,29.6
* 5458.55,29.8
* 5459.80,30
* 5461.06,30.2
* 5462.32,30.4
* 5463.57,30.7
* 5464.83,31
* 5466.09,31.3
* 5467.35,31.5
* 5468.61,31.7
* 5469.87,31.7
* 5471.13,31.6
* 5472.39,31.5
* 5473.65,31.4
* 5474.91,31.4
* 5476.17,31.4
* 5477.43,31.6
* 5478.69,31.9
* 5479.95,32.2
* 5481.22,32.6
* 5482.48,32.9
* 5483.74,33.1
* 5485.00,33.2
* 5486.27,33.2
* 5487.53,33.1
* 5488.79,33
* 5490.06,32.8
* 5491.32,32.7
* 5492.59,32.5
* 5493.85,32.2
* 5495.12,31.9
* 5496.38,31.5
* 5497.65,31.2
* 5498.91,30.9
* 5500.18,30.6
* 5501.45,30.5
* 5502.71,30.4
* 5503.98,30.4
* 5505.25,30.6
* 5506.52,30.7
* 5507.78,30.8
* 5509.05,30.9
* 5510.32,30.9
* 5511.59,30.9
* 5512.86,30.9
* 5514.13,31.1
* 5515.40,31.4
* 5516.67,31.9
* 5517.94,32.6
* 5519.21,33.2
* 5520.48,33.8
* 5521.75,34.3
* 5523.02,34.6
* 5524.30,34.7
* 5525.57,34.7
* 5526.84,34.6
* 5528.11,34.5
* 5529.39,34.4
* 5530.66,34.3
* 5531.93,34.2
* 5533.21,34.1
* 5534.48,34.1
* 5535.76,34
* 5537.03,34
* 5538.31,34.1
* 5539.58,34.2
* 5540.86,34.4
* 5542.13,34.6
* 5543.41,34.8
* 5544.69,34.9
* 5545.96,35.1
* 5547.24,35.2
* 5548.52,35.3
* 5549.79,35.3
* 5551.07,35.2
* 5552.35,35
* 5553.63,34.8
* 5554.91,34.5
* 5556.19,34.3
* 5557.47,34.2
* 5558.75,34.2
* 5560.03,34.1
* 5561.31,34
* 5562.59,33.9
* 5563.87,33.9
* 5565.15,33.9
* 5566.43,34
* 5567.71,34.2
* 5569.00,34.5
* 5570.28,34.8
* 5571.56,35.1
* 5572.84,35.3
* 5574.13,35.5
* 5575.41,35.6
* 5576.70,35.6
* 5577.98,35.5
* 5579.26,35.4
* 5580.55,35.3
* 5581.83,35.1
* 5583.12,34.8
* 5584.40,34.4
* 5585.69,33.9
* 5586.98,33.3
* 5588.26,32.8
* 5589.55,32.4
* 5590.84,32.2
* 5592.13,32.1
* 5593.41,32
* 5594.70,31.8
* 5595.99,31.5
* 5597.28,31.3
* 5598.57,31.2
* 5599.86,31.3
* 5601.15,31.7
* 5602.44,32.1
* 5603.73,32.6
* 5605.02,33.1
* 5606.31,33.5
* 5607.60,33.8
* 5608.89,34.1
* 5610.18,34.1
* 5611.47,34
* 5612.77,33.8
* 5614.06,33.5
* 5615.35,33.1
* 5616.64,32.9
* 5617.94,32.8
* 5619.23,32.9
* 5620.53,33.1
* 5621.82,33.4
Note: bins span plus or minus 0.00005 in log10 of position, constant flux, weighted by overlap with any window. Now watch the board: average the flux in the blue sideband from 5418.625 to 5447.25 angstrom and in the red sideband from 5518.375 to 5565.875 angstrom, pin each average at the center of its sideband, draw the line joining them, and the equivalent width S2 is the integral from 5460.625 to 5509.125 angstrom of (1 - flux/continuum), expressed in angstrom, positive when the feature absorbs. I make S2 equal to 3.92 angstrom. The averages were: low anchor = 34.4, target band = 31.6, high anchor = 34.4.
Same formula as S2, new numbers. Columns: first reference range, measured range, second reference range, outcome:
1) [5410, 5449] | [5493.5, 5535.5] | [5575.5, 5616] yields 1.8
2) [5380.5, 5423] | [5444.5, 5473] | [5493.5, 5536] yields 2.0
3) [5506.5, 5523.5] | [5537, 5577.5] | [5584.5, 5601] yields -3.2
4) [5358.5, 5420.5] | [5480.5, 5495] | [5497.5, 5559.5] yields 0.2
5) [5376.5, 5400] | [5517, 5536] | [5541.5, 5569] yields 0.2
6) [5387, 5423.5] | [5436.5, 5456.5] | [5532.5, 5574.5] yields 0.9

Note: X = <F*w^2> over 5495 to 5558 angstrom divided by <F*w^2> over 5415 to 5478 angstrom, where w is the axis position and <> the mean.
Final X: 1.0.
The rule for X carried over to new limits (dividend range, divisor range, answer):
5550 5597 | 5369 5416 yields 1.10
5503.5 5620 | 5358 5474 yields 1.07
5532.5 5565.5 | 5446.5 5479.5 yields 1.16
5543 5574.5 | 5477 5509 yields 1.11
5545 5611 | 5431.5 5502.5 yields 1.11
